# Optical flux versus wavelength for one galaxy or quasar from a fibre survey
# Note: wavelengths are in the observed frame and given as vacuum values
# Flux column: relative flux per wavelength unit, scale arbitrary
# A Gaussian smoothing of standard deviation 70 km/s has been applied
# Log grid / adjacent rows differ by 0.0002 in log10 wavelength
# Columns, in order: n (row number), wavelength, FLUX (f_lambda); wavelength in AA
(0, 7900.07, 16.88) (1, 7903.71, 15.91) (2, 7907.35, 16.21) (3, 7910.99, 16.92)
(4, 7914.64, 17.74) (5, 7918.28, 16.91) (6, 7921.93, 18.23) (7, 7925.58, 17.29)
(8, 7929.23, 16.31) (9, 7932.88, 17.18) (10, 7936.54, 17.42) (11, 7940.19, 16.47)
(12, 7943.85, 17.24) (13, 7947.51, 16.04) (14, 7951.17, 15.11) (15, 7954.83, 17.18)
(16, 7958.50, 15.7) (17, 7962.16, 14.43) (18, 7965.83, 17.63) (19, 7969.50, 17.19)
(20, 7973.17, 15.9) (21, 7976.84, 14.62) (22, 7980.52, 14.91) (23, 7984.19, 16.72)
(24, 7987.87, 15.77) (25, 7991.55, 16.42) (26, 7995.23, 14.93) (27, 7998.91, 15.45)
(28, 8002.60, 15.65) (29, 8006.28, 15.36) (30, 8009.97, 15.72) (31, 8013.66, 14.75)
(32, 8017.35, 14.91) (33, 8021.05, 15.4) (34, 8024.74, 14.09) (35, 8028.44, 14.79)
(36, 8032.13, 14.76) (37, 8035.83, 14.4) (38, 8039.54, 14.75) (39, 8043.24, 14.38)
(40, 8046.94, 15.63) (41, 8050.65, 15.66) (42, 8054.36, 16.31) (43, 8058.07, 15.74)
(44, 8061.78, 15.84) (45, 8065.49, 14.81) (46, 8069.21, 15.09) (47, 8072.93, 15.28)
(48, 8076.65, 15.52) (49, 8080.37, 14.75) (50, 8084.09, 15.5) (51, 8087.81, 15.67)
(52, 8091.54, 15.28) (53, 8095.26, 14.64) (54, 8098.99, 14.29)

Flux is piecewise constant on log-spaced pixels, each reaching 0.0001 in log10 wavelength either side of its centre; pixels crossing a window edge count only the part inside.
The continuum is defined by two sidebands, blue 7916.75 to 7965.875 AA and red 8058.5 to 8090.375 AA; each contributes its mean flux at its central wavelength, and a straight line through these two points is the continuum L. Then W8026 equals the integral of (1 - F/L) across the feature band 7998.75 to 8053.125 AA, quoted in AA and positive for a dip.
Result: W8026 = 2.6 AA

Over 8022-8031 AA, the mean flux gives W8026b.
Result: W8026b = 14.6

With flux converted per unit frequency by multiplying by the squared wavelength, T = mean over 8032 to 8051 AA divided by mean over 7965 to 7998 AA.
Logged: 0.95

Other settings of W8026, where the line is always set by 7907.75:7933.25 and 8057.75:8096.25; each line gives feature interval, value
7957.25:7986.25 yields 1.2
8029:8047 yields 1.2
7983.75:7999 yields 0.5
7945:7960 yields 0.6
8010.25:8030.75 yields 1.4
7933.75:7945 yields -0.1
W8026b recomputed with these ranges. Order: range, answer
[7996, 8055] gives 15.1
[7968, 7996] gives 15.8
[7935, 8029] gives 15.8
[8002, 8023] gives 15.3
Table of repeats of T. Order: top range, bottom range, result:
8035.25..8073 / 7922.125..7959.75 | 0.94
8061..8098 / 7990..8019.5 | 1.01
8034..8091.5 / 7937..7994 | 0.97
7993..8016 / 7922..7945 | 0.91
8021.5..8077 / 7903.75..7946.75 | 0.92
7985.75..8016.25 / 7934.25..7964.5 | 0.97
